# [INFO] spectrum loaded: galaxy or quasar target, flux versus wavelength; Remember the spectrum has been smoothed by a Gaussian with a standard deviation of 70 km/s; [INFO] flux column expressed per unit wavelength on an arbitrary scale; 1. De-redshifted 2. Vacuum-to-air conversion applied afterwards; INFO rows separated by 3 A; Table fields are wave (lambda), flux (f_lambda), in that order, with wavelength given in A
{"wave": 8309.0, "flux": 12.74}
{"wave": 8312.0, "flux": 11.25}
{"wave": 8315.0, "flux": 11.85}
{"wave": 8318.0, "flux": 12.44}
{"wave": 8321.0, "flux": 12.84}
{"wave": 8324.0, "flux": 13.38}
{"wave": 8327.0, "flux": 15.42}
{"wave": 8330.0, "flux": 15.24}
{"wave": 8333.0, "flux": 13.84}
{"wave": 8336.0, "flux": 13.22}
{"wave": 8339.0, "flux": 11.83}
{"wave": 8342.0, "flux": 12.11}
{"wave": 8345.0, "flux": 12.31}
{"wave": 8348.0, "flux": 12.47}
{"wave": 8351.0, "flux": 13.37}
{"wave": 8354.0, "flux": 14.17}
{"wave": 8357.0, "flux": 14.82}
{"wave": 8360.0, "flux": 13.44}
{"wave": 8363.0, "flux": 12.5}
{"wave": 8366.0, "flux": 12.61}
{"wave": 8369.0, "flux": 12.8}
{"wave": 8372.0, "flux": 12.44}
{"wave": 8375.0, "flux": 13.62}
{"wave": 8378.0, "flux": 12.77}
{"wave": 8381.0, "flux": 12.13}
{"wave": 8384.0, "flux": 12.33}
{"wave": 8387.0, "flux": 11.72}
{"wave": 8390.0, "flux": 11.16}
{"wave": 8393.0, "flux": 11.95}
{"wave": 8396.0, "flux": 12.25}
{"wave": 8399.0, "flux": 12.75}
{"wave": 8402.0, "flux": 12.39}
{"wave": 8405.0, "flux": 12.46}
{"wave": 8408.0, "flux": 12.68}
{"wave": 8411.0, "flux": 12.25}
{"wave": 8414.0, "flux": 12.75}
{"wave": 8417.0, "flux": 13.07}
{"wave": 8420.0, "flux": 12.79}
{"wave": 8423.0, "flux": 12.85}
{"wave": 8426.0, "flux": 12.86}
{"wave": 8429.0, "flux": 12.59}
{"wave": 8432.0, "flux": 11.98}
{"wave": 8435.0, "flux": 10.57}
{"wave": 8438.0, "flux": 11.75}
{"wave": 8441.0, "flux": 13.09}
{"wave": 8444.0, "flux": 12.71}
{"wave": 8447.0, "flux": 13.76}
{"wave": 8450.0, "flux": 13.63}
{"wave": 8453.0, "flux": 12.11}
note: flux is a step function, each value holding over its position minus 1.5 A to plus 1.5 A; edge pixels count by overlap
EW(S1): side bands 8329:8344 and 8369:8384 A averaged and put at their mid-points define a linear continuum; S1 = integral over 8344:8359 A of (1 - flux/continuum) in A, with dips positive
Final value -0.56 A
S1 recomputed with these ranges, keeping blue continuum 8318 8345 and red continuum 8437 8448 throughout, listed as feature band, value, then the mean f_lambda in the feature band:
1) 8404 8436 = 1.2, 12.5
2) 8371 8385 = 0.5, 12.7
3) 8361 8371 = 0.4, 12.7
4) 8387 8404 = 1.3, 12.1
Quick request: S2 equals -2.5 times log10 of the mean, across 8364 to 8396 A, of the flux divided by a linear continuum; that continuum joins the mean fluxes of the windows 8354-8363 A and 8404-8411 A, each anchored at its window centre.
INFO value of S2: 0.08 mag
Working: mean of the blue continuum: 13.9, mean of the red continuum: 12.5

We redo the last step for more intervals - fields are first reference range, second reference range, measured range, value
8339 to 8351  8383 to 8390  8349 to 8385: -0.09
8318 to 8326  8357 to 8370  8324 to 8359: -0.03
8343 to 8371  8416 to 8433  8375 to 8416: 0.05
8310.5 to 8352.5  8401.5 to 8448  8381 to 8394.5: 0.08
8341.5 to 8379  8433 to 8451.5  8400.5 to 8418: 0.02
